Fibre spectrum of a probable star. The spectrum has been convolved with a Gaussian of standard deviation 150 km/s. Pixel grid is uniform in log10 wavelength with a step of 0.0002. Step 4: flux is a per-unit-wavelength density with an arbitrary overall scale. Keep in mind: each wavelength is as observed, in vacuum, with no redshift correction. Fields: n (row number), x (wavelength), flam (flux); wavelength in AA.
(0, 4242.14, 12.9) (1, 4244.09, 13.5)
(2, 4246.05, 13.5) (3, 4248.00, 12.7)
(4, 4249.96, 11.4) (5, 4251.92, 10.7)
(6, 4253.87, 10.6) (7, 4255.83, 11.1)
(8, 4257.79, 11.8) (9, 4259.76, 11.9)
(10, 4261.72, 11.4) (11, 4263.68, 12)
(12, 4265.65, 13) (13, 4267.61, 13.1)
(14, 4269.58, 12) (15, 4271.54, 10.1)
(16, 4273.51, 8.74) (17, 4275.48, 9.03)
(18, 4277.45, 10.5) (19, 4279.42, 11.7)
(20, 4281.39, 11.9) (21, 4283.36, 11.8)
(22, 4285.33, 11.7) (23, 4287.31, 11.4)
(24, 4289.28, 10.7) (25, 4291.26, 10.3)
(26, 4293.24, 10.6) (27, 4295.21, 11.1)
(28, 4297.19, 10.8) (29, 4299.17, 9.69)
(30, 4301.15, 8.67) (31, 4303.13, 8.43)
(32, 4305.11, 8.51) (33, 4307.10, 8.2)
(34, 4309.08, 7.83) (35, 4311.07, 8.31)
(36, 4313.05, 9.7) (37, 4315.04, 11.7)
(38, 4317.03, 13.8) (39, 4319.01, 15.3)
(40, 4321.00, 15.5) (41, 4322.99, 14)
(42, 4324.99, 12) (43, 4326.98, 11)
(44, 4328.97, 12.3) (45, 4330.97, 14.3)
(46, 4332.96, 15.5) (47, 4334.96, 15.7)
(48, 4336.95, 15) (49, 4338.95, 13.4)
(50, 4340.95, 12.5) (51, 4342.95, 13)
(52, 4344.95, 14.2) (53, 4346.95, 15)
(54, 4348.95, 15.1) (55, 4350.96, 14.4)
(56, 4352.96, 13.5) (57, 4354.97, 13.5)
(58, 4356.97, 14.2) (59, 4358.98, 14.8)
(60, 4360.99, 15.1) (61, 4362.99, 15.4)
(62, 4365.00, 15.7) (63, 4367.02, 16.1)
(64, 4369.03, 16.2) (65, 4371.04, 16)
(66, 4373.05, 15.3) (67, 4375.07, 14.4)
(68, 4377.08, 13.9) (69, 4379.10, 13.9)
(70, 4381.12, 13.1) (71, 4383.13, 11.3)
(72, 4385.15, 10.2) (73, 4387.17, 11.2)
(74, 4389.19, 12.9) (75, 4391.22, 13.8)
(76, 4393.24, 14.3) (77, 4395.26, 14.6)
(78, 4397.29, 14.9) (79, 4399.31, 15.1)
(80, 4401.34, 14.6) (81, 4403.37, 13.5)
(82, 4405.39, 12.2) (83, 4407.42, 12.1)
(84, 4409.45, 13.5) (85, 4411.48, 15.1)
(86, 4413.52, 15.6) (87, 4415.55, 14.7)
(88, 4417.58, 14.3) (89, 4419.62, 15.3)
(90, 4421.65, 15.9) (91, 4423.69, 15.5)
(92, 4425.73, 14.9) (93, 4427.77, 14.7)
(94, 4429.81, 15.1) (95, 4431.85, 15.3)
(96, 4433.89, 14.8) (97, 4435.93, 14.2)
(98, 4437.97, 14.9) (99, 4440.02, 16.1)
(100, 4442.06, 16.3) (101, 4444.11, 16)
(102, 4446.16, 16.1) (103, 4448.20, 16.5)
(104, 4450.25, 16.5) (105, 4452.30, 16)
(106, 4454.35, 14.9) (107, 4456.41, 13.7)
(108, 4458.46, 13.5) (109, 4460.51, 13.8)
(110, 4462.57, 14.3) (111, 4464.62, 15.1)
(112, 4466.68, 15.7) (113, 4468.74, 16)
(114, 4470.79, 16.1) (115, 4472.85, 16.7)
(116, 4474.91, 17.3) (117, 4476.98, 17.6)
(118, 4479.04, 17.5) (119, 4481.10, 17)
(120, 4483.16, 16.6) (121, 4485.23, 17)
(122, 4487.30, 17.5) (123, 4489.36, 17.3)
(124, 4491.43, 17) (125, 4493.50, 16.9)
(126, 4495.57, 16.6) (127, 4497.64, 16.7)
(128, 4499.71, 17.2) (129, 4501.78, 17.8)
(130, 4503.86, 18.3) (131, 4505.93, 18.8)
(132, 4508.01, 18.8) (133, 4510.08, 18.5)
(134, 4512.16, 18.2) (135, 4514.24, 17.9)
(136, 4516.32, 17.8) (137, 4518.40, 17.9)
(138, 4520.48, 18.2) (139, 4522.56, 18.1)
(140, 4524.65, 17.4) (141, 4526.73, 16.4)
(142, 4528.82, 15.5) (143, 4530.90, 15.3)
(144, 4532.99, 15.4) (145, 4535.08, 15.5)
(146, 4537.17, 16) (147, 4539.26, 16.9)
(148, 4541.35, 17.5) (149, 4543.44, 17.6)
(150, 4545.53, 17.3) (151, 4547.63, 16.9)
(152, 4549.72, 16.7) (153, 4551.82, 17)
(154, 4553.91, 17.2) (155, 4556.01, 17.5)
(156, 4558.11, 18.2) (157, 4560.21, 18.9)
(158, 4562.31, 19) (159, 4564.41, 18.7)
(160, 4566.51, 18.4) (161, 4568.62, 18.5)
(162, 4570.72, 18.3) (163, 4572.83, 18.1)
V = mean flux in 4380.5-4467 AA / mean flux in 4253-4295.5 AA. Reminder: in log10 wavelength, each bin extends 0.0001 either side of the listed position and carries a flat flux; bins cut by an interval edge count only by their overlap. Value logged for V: 1.3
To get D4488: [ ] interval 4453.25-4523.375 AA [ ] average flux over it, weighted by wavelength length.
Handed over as 16.8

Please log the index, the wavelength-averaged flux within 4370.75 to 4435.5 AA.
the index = 14.1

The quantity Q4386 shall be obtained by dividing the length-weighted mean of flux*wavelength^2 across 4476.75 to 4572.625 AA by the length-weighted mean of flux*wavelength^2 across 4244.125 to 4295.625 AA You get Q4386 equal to 1.72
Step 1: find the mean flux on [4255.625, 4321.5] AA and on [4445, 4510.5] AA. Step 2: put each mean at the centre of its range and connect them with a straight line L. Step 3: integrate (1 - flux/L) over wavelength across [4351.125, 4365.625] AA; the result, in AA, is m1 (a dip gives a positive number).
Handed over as -1.8 AA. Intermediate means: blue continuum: 10.9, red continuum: 16.5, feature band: 14.6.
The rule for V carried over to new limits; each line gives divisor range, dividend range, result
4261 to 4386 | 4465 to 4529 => 1.38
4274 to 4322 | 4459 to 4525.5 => 1.60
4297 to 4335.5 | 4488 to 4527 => 1.53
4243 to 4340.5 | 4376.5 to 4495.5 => 1.30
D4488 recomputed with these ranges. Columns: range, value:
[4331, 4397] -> 14.2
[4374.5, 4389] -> 12.5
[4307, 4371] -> 13.6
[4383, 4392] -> 11.9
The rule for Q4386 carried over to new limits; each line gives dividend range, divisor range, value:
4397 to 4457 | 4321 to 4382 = 1.08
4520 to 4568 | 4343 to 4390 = 1.32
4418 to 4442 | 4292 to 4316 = 1.70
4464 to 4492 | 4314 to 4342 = 1.31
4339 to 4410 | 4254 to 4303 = 1.33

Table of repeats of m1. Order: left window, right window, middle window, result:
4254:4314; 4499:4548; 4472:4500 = -1.4 AA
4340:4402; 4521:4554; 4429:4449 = -0.5 AA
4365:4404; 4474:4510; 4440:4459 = 0.6 AA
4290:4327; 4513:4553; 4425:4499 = -4.5 AA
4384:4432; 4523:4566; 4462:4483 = -1.2 AA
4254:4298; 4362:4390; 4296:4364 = 0.5 AA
